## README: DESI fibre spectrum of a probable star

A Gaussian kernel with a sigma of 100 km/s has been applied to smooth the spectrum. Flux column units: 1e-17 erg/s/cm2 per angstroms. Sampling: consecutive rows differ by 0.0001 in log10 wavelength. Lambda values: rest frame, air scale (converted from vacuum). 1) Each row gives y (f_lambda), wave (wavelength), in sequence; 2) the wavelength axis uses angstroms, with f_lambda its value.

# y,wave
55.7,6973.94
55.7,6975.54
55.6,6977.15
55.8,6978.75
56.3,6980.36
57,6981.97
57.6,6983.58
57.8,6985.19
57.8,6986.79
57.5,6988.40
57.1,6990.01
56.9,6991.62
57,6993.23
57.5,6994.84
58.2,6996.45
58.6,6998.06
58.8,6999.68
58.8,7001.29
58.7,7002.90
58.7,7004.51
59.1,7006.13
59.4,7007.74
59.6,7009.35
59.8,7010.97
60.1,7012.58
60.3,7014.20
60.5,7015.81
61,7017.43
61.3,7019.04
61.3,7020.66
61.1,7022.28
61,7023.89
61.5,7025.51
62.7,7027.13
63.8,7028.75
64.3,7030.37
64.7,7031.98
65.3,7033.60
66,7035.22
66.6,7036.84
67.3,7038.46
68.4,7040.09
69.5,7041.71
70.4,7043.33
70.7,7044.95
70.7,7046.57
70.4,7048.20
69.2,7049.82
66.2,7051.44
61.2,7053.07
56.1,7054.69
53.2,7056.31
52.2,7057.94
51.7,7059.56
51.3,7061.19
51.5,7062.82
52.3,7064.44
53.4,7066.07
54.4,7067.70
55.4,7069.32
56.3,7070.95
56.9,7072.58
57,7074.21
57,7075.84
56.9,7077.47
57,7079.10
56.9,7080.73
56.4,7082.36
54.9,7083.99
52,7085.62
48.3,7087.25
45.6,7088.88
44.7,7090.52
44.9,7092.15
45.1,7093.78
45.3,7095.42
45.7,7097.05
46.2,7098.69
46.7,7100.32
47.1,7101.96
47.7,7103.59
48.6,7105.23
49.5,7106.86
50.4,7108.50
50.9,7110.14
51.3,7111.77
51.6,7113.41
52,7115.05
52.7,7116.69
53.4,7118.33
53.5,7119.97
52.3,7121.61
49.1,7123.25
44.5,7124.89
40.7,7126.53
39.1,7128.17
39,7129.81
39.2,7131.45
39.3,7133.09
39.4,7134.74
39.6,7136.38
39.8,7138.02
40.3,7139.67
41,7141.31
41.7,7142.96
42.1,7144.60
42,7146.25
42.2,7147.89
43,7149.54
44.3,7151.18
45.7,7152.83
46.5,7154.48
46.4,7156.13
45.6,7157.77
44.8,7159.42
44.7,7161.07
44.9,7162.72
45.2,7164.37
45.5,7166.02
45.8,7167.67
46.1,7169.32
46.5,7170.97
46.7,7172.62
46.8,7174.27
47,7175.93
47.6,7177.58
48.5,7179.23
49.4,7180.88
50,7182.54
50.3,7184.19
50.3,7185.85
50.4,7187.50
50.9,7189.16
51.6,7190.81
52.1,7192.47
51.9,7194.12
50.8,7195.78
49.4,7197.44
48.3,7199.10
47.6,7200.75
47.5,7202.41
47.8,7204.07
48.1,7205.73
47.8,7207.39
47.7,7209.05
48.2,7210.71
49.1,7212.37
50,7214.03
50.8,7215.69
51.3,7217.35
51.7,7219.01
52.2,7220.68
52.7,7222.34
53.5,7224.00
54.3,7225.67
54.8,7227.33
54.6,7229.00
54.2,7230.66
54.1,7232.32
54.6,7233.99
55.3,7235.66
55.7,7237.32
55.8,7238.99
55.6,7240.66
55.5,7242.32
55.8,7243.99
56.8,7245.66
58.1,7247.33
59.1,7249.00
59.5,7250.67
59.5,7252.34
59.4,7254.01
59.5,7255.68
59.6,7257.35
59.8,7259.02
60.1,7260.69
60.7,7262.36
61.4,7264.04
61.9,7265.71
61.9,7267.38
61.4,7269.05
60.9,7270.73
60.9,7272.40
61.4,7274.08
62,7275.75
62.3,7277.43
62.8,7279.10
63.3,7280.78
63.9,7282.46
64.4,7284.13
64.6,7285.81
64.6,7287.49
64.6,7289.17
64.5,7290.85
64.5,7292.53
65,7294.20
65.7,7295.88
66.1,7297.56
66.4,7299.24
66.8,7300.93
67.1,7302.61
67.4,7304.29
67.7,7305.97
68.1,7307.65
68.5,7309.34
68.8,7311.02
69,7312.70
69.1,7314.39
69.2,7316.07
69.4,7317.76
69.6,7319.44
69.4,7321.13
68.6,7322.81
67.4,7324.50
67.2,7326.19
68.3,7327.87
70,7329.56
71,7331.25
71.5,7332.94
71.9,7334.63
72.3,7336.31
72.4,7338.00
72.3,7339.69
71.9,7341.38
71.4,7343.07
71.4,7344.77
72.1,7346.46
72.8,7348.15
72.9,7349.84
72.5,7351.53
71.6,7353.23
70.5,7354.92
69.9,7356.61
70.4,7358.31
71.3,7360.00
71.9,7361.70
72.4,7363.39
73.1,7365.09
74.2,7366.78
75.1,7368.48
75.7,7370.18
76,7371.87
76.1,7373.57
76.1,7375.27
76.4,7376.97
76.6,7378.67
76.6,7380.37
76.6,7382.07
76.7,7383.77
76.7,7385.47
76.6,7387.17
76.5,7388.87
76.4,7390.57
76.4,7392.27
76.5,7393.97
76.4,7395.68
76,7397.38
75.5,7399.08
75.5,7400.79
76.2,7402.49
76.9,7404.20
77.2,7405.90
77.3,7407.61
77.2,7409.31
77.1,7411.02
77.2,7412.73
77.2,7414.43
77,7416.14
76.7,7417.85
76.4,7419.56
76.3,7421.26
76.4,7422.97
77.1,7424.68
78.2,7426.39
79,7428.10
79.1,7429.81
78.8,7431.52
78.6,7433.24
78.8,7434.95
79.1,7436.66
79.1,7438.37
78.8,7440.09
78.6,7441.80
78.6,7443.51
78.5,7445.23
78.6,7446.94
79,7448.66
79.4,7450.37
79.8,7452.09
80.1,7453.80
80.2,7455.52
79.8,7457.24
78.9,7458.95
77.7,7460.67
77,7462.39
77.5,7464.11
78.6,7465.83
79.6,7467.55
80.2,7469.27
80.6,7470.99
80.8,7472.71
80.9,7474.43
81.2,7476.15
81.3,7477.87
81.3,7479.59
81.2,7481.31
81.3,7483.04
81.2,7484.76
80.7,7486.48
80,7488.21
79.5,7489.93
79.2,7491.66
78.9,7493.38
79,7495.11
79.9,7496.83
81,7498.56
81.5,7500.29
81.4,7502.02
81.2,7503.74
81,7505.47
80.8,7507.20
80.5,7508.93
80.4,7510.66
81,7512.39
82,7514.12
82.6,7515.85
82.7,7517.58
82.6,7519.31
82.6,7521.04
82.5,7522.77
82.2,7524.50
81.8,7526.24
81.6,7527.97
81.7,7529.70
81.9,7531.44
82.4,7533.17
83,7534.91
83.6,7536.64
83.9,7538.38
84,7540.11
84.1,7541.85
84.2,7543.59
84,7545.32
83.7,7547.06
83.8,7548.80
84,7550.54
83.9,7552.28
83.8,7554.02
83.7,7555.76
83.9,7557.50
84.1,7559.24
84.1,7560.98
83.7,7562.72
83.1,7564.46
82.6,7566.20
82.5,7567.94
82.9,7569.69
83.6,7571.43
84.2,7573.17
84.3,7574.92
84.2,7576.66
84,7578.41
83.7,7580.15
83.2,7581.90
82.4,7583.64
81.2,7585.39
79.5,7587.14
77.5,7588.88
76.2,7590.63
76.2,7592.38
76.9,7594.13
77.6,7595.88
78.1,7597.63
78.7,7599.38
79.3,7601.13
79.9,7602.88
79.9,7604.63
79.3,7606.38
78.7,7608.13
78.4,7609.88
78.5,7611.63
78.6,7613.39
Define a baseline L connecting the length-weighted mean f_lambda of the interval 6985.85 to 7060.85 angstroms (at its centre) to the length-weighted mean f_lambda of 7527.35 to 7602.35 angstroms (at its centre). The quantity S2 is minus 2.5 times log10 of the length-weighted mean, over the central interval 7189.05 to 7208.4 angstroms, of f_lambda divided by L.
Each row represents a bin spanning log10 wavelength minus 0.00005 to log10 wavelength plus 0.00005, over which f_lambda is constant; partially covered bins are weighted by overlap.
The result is 0.35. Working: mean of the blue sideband 61.5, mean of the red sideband 82.2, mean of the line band 49.4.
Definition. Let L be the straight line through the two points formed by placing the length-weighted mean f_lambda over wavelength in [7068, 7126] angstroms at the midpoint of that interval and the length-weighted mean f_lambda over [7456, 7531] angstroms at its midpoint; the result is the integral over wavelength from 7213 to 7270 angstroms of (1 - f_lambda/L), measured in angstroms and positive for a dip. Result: 4.9 angstroms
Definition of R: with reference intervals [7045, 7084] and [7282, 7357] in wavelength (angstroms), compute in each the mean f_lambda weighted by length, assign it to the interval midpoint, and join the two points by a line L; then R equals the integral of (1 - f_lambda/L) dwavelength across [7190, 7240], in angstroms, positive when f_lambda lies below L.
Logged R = 9.97 angstroms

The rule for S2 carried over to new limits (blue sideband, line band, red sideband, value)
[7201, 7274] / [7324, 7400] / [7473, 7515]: -0.09 mag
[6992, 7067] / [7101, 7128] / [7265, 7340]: 0.26 mag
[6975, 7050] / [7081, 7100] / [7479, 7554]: 0.31 mag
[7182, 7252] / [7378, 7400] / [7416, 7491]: -0.07 mag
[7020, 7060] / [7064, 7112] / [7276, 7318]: 0.25 mag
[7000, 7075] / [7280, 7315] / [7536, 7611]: 0.08 mag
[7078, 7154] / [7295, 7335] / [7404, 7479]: -0.04 mag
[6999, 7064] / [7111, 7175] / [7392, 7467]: 0.42 mag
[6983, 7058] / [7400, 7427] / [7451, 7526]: 0.01 mag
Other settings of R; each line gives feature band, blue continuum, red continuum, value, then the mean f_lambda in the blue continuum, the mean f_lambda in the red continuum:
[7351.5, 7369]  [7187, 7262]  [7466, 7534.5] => -1.3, 53.5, 81.1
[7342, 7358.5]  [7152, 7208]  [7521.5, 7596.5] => -2.1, 47.9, 82.5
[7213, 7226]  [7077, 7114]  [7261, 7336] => 1.7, 49.6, 66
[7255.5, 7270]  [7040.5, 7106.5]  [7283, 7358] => 1.1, 55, 68.9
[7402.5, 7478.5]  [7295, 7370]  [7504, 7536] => -1.6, 70.2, 81.9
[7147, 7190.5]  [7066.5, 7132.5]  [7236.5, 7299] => 6.2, 49.9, 61.1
